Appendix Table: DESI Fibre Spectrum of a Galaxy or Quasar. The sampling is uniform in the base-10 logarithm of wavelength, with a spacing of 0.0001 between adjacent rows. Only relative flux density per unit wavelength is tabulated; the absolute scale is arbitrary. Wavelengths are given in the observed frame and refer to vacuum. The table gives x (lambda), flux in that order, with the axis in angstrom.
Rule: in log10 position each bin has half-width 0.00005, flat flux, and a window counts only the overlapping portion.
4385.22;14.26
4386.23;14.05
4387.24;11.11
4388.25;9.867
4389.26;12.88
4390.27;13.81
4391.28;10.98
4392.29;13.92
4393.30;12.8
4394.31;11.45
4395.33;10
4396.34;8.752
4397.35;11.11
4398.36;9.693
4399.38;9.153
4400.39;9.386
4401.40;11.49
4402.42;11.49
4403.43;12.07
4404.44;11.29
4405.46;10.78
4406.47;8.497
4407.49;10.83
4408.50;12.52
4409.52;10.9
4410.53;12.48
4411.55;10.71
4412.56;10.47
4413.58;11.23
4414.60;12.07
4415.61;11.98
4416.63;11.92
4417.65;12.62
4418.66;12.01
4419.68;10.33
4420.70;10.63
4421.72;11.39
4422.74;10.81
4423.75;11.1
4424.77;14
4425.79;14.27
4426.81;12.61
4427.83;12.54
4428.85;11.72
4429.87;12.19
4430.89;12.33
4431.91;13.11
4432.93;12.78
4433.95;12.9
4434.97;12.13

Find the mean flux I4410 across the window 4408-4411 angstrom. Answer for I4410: 12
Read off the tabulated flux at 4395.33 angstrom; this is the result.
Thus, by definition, 10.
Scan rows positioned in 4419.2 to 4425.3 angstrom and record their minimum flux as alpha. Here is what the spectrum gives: 10.33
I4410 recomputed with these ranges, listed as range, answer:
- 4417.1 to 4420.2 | 11.7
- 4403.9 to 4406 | 11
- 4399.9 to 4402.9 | 10.8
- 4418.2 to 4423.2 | 11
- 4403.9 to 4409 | 10.8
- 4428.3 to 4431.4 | 12.1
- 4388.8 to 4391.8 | 12.6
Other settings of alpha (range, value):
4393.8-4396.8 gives 8.752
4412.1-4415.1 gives 10.47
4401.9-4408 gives 8.497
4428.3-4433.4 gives 11.72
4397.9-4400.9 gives 9.153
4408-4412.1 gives 10.71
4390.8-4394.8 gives 10.98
